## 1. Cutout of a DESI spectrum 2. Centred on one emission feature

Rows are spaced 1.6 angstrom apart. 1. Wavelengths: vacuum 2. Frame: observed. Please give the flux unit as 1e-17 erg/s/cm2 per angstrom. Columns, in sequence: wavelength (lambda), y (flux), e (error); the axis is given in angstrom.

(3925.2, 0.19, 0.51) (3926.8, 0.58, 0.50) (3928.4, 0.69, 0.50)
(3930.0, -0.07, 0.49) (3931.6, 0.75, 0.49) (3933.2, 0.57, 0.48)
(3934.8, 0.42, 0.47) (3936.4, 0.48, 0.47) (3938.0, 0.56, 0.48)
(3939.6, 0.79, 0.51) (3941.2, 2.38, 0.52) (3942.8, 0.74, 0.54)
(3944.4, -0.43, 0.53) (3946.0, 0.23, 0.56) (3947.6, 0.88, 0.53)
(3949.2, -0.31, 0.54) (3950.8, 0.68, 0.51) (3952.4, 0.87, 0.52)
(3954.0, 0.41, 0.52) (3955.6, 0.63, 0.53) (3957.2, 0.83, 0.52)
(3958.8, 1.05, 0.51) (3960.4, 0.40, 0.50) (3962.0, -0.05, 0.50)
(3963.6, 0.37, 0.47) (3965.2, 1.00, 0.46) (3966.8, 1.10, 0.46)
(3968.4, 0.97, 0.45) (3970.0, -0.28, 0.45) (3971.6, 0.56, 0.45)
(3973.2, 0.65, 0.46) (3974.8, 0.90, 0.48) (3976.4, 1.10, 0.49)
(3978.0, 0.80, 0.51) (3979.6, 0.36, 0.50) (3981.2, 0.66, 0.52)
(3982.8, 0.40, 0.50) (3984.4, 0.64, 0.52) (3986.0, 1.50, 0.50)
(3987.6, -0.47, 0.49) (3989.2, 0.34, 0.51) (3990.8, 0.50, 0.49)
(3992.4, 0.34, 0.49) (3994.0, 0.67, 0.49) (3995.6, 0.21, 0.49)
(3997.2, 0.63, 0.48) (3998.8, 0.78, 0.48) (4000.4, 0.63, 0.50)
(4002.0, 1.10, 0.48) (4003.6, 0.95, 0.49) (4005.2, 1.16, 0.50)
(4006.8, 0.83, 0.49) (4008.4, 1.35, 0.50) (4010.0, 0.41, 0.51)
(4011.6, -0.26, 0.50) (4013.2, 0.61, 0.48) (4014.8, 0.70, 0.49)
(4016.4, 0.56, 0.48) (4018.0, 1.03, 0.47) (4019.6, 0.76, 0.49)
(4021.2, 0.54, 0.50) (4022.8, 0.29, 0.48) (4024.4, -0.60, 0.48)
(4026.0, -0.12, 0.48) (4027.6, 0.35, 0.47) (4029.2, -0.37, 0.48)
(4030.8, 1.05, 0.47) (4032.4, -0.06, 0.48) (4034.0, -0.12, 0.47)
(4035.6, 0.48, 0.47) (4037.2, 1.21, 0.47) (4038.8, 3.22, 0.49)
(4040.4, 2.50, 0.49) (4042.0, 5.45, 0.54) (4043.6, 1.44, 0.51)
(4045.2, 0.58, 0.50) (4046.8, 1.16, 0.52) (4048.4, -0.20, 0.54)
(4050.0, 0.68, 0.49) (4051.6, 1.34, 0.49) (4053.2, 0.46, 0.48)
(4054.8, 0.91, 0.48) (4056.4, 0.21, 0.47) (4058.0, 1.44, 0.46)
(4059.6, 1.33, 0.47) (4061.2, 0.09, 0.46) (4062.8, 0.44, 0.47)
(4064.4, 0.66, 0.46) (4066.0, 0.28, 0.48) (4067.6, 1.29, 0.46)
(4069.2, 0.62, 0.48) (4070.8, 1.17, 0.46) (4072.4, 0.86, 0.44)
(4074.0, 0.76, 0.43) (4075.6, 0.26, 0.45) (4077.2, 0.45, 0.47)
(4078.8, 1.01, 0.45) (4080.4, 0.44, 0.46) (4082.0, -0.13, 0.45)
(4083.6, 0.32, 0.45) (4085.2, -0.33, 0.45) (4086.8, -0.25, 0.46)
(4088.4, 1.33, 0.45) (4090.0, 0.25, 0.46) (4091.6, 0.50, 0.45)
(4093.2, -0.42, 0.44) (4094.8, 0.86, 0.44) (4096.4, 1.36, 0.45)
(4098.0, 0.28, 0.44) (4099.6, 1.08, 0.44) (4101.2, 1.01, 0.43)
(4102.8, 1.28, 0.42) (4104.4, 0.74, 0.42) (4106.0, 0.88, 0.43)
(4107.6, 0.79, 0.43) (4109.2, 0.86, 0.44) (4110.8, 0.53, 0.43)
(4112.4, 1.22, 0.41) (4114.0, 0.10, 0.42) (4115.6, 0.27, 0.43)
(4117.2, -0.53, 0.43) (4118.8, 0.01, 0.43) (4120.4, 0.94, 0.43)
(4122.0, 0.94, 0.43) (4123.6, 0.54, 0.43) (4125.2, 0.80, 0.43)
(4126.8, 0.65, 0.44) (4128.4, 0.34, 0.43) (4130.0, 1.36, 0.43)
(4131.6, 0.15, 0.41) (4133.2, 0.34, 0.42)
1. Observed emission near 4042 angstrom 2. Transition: [O II] 3727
